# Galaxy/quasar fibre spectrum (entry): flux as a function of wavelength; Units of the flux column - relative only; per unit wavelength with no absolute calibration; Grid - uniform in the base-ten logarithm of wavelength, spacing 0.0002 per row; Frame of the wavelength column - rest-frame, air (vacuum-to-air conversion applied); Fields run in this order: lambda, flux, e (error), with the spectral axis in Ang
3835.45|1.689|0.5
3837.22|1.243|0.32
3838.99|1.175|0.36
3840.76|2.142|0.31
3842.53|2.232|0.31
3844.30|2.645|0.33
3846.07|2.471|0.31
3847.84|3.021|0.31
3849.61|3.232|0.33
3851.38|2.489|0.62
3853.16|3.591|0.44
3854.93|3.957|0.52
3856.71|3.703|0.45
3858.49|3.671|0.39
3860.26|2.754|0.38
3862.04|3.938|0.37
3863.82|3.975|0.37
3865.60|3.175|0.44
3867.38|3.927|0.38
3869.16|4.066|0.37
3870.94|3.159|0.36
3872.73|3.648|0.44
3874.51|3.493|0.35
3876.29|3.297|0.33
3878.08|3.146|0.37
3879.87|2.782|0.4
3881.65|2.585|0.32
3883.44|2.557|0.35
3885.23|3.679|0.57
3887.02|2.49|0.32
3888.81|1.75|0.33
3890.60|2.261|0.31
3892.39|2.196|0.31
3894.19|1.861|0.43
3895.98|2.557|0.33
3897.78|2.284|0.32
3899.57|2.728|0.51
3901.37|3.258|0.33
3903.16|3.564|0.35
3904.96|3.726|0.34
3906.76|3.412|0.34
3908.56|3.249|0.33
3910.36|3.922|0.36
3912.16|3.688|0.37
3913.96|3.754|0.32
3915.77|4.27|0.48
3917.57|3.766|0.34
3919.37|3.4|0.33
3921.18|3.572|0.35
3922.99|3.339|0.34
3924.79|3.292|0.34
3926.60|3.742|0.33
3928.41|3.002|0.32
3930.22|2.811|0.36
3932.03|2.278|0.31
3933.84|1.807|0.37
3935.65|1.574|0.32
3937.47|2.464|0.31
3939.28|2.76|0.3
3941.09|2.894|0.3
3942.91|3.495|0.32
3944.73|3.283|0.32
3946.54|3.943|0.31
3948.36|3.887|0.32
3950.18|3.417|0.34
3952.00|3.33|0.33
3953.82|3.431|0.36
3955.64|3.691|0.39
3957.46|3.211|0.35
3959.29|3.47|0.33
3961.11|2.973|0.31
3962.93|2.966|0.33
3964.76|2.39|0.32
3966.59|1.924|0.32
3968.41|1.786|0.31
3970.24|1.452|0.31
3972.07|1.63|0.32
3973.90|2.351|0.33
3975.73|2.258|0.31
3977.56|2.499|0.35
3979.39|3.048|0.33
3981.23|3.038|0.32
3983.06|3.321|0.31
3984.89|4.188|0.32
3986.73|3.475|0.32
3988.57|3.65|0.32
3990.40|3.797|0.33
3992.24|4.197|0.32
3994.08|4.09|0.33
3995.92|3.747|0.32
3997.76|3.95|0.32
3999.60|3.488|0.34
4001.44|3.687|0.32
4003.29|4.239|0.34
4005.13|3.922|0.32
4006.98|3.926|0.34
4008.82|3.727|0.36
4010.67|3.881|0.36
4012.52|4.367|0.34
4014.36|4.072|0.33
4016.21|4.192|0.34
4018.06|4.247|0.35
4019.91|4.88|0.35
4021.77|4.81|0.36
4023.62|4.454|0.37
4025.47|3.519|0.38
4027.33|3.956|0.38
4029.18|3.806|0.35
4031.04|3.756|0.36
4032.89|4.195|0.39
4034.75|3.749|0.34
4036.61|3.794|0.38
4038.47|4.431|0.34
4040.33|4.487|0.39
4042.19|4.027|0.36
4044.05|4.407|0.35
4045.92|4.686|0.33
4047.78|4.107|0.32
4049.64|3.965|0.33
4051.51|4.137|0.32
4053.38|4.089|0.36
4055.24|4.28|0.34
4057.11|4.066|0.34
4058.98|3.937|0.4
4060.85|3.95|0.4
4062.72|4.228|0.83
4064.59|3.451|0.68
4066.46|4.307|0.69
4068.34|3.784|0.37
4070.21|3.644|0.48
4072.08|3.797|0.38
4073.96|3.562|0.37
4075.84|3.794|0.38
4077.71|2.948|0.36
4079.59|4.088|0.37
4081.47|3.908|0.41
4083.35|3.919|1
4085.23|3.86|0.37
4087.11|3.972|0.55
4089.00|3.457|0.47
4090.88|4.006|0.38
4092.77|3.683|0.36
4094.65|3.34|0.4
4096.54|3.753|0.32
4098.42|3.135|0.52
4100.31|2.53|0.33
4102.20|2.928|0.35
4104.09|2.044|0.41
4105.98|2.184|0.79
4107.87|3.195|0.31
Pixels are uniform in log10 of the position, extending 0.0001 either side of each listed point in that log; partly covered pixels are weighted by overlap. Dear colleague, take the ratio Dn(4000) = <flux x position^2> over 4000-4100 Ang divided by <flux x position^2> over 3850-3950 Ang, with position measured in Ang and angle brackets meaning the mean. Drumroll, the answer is 1.35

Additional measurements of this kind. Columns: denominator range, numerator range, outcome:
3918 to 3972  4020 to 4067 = 1.47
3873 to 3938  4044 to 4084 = 1.43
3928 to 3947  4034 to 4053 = 1.62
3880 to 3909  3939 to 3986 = 1.11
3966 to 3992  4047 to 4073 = 1.48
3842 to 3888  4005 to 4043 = 1.38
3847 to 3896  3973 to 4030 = 1.30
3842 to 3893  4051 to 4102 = 1.34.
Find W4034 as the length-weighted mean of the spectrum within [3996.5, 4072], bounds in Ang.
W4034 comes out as 4.06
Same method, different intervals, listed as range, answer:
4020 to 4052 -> 4.15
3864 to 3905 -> 2.97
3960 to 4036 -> 3.51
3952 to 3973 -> 2.66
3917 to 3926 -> 3.47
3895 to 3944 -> 3.13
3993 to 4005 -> 3.87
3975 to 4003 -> 3.52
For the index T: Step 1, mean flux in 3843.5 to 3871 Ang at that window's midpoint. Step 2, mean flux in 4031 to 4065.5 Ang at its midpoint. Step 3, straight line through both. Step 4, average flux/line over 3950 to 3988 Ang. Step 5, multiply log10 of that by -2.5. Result 0.31 mag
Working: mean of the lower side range 3.37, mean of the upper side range 4.1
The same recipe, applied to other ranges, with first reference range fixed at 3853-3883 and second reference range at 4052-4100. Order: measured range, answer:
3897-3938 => 0.112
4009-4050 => -0.127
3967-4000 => 0.178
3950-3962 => 0.072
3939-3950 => 0.048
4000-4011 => -0.060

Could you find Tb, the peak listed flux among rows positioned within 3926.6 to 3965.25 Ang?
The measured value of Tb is 3.943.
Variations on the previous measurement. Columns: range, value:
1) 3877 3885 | 3.146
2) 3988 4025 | 4.88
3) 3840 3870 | 4.066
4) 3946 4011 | 4.239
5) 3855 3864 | 3.975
